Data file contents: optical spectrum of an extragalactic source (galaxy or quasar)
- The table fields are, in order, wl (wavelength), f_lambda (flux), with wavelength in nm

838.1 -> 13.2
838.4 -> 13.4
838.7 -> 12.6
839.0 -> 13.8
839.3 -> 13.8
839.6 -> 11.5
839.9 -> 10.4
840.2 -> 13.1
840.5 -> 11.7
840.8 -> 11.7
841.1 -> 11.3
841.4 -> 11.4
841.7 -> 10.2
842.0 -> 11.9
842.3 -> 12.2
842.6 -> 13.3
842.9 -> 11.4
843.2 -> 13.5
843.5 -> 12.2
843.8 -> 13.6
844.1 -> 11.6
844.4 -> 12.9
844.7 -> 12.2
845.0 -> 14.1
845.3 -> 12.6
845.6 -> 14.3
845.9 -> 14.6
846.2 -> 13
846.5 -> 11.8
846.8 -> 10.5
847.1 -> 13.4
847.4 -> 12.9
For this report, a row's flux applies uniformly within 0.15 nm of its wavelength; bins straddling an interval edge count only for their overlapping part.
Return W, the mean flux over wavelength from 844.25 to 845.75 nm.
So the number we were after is 13.2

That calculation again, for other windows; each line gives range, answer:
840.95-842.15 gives 11.2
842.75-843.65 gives 12.4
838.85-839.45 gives 13.8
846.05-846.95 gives 11.8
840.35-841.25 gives 11.6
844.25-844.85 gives 12.5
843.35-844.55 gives 12.6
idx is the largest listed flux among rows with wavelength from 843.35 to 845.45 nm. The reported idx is 14.1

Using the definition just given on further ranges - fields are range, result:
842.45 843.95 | 13.6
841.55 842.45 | 12.2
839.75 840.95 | 13.1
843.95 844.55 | 12.9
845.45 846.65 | 14.6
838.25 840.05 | 13.8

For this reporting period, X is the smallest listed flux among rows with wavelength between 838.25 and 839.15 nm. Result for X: 12.6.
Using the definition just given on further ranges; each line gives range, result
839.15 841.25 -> 10.4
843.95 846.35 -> 11.6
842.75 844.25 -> 11.4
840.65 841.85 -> 10.2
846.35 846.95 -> 10.5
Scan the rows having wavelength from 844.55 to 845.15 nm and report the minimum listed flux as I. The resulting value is 12.2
